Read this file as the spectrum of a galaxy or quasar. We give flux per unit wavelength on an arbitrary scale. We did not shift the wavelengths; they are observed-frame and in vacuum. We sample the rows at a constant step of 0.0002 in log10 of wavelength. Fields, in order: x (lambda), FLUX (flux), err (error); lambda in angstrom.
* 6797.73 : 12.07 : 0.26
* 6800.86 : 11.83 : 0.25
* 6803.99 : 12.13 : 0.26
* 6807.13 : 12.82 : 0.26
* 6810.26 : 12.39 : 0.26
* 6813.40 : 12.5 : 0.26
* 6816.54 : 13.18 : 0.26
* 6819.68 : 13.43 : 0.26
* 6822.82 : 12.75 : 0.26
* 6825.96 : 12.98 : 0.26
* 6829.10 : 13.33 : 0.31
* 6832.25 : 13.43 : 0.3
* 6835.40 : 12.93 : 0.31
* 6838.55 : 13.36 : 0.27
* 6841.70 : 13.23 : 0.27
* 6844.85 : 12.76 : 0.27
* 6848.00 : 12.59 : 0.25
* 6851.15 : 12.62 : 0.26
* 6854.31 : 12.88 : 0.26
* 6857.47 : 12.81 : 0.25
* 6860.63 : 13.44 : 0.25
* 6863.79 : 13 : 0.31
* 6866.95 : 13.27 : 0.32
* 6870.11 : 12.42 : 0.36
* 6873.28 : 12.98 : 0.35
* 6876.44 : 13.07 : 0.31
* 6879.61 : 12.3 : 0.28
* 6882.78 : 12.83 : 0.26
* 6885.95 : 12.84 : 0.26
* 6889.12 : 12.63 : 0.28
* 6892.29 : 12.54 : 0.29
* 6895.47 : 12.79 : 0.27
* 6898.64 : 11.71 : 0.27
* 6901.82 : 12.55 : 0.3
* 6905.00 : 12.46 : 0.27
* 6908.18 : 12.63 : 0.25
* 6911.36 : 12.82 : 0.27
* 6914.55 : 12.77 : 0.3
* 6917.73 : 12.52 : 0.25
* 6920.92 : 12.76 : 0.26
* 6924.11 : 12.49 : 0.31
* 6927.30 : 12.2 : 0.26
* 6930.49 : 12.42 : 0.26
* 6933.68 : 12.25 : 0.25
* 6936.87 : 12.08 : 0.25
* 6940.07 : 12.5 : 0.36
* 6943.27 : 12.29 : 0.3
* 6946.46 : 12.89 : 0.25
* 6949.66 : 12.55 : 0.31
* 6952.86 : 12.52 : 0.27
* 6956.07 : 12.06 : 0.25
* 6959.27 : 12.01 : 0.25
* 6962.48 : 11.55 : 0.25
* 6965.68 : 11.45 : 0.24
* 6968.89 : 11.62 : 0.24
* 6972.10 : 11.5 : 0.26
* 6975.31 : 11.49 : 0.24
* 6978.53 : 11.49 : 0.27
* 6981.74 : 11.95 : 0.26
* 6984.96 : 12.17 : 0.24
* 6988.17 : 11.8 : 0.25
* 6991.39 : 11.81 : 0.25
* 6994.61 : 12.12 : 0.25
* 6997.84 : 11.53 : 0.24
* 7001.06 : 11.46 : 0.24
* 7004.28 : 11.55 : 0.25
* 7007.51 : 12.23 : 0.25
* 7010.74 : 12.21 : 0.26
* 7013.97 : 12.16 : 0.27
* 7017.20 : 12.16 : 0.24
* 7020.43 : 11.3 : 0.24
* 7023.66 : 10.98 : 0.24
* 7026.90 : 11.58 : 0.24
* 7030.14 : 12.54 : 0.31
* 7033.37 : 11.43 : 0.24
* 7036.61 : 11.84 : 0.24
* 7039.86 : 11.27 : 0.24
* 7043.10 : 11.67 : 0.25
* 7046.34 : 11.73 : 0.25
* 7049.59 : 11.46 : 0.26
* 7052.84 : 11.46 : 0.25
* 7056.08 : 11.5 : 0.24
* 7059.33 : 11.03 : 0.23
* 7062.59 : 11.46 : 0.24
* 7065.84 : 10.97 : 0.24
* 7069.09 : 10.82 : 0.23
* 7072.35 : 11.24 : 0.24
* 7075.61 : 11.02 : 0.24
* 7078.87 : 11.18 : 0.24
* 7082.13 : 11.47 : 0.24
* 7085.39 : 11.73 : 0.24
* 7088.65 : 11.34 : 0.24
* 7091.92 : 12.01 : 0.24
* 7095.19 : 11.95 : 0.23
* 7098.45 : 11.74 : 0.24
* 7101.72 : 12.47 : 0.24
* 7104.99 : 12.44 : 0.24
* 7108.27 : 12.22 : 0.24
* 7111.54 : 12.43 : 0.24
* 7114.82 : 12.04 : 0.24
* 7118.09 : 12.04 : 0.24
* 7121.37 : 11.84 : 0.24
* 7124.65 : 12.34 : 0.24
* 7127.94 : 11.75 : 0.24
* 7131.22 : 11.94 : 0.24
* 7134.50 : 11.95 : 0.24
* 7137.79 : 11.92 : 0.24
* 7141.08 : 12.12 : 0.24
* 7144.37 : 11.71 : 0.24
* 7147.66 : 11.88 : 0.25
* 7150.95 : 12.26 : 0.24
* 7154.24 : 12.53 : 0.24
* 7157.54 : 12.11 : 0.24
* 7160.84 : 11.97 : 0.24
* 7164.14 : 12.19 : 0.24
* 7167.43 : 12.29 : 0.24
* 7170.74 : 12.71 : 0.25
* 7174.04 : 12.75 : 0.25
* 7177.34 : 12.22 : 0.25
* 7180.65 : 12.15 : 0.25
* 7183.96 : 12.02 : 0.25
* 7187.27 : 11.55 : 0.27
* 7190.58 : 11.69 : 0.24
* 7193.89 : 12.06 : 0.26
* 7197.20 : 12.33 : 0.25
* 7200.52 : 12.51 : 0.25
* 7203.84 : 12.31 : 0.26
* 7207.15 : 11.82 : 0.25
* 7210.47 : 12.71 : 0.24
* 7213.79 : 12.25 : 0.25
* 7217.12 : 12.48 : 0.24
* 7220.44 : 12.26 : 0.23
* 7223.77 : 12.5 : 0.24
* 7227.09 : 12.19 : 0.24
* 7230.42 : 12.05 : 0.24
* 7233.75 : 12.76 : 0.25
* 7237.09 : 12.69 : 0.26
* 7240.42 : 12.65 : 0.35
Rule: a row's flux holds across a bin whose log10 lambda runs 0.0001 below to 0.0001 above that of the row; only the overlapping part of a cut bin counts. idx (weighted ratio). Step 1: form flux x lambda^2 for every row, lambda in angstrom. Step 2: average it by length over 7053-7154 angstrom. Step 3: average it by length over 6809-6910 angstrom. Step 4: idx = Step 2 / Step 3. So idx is 0.98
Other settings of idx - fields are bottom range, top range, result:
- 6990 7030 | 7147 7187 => 1.09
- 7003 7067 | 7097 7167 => 1.07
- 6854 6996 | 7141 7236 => 1.06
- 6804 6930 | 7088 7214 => 1.03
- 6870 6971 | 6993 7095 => 0.97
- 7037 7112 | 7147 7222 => 1.09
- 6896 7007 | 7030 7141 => 1.00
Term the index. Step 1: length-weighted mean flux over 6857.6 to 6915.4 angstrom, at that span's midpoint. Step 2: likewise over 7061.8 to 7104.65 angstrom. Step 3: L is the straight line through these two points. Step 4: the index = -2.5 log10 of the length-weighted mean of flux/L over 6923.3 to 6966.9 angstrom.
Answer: 0.01 mag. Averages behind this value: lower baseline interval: 12.7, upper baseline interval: 11.5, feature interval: 12.2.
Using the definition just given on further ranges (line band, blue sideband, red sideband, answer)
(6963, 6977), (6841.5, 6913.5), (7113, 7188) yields 0.09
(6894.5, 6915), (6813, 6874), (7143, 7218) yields 0.03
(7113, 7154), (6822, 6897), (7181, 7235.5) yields 0.03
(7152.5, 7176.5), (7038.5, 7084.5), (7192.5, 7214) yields -0.03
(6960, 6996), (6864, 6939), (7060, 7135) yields 0.05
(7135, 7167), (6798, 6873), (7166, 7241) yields 0.03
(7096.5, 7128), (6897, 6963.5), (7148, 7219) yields 0.01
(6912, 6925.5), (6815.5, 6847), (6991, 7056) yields -0.01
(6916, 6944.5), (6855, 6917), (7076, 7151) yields 0.02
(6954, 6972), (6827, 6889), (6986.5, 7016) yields 0.04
